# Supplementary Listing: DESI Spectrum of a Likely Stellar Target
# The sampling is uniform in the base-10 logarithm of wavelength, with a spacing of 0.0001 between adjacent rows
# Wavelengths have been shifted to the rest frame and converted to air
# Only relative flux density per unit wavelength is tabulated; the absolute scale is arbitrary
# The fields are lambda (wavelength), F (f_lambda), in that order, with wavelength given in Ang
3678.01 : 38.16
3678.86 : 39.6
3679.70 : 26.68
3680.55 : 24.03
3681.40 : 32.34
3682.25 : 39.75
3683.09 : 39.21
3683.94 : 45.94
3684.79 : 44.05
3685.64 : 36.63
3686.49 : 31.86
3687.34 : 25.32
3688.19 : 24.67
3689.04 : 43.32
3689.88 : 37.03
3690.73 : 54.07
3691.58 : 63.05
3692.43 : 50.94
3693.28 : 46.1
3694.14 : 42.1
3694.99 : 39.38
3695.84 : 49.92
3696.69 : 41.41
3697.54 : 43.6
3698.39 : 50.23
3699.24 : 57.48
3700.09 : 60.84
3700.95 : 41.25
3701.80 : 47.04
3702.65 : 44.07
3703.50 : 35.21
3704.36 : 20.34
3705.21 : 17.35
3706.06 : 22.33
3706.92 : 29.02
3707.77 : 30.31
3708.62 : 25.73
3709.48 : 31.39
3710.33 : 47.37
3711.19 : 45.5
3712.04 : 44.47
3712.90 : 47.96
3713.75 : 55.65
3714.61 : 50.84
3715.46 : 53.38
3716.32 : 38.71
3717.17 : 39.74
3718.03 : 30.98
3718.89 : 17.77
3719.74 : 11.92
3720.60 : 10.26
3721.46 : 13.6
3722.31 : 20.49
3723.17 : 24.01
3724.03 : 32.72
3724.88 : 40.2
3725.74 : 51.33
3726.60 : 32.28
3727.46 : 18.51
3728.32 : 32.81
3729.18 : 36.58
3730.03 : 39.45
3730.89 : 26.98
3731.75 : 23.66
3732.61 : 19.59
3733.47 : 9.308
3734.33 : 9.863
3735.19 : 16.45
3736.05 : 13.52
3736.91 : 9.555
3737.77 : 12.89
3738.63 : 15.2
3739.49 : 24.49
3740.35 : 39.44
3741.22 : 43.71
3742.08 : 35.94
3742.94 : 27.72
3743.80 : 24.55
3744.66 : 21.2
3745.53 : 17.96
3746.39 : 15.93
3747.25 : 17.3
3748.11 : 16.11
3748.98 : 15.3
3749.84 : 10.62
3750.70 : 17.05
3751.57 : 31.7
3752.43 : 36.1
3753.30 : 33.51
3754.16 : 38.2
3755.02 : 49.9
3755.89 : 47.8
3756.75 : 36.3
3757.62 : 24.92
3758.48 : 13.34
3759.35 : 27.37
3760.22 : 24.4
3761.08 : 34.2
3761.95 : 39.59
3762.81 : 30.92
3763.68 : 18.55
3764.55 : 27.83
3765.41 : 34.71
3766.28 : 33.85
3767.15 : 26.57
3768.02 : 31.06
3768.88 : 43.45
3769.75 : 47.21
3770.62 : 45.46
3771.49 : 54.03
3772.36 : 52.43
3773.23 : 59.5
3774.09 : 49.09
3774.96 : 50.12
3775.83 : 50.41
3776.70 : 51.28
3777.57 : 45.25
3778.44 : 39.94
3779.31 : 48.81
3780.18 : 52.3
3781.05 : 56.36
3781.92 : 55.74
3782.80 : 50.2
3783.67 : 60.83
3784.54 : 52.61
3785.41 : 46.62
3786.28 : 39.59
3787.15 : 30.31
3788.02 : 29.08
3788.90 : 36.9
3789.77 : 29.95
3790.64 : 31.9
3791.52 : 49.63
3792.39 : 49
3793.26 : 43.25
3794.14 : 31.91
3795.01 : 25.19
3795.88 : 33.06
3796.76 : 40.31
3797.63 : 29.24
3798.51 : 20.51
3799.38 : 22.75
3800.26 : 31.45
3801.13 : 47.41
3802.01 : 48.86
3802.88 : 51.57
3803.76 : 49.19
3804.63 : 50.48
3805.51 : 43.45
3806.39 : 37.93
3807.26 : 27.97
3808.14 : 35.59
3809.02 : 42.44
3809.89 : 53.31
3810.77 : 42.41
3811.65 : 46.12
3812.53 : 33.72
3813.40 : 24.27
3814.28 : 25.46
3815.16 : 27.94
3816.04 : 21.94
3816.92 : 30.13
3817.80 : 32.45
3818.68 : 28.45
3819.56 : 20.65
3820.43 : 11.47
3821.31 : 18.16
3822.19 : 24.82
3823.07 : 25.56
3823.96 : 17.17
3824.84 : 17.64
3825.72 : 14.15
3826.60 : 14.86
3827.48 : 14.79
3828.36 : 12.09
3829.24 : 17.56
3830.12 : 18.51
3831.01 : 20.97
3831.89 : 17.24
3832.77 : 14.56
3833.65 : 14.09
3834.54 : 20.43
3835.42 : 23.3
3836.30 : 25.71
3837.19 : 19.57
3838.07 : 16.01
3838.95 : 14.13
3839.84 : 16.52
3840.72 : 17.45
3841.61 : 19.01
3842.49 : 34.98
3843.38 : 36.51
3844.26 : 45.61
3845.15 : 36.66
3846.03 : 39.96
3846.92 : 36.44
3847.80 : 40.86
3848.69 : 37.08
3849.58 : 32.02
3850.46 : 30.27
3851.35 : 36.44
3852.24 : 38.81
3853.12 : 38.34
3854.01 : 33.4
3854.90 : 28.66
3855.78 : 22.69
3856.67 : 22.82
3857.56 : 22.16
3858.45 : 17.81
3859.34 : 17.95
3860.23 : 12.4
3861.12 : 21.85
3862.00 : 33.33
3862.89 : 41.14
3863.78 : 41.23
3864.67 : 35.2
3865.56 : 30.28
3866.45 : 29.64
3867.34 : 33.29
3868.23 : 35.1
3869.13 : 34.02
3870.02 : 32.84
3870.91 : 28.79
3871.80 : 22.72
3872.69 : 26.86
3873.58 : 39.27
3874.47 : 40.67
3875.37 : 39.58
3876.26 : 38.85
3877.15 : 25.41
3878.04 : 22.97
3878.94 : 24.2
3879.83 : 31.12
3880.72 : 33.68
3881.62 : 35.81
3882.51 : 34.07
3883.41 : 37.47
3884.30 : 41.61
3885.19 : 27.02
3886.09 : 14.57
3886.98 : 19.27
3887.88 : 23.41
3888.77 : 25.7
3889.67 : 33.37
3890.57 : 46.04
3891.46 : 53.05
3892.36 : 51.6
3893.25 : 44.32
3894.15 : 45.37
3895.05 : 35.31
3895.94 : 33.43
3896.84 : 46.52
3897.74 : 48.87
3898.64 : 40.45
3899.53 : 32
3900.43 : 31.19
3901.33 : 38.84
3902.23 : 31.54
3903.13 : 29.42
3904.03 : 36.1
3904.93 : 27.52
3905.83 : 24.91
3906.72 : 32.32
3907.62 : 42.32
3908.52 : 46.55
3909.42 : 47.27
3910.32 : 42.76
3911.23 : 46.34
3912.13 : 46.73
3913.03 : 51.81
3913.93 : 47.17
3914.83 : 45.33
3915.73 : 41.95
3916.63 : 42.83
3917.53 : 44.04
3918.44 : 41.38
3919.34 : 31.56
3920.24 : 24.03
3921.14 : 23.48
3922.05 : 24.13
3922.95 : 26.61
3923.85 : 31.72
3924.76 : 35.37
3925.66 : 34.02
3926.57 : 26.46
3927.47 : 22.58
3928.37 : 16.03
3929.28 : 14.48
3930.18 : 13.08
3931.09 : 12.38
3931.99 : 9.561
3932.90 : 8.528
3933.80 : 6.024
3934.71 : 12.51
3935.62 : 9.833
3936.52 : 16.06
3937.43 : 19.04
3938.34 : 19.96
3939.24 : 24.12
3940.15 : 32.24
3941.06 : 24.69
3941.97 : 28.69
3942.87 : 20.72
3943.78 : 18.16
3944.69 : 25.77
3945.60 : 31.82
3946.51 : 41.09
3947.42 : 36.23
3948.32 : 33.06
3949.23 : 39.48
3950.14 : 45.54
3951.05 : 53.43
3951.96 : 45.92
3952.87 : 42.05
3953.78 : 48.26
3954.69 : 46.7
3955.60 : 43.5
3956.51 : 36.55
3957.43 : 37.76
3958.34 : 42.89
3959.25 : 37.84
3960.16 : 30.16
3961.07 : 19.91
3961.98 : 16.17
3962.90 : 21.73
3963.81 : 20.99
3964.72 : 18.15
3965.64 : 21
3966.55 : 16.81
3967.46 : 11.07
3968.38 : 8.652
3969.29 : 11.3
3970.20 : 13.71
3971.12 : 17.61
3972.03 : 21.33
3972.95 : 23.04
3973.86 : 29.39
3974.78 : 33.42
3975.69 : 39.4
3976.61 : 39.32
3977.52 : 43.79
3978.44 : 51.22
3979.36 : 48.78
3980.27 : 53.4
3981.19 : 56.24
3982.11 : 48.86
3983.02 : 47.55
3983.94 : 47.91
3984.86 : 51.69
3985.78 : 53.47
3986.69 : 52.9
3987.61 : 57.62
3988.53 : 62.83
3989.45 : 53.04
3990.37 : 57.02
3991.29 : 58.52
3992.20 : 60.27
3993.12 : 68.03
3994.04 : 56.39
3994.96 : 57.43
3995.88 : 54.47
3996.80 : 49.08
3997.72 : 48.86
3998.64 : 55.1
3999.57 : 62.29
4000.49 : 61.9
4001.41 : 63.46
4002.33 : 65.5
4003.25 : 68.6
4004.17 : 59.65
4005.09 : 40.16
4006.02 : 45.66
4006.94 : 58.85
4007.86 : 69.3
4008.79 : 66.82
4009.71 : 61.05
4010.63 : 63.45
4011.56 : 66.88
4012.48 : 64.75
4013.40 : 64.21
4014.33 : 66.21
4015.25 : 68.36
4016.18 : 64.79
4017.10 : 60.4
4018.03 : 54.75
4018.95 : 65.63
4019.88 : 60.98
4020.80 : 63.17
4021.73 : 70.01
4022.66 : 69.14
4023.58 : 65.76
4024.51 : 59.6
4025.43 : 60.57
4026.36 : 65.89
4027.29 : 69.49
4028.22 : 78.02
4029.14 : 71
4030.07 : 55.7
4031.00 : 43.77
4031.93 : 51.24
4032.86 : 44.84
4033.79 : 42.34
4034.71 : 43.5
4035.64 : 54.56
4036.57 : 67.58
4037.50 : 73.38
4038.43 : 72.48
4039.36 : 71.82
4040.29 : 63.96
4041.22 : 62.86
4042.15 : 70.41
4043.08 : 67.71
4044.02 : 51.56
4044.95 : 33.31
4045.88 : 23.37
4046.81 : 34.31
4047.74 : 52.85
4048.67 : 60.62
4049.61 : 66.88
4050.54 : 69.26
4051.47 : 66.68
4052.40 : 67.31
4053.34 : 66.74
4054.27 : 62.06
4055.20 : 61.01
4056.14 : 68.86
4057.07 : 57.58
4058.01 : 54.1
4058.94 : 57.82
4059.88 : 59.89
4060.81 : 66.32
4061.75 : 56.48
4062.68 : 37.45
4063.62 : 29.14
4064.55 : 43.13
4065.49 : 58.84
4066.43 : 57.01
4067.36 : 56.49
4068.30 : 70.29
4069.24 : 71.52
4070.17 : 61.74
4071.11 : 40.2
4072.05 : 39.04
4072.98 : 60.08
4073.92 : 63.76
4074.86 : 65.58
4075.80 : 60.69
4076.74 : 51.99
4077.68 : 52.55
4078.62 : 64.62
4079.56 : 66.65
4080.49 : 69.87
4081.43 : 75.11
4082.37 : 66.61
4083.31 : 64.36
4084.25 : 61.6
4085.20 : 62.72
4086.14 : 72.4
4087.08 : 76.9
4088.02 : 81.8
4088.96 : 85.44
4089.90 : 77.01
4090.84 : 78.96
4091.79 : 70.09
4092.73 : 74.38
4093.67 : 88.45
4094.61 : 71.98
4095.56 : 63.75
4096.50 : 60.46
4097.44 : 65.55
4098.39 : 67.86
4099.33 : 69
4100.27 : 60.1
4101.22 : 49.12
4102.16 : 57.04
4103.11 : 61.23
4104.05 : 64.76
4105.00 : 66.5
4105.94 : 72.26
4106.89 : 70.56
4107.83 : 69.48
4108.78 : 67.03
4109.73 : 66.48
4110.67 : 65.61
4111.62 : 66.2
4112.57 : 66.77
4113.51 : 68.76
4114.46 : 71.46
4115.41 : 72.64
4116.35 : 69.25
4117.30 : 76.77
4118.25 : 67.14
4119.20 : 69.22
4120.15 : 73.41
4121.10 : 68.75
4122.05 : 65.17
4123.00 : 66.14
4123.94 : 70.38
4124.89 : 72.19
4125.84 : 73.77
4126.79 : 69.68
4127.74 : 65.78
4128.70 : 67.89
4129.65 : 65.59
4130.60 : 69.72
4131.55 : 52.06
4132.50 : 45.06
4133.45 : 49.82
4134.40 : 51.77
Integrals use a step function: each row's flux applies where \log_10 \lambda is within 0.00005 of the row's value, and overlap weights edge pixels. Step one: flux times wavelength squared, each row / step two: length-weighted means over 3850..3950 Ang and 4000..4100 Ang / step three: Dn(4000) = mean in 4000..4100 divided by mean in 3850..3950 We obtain 2.14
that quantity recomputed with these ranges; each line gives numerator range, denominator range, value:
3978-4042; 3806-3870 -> 2.36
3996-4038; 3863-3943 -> 2.02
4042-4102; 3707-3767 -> 2.54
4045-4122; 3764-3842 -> 2.18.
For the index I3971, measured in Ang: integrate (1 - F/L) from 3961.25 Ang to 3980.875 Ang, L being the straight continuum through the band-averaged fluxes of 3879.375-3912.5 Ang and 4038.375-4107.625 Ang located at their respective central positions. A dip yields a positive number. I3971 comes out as 8.6 Ang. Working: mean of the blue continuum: 36.7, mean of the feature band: 26.8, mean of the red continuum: 62.2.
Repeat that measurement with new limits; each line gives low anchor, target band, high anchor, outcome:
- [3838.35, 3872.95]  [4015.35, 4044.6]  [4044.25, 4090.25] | -3.9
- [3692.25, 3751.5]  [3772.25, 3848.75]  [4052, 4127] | 9.8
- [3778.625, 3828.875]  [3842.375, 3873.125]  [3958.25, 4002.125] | 4.3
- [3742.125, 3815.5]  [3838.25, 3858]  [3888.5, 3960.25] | 2.5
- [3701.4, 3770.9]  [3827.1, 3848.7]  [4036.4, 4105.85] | 8.4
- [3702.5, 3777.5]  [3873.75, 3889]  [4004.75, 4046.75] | 5.0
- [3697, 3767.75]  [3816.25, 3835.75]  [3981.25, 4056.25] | 9.9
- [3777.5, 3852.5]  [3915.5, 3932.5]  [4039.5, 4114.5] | 6.8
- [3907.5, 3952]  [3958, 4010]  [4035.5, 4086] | -1.1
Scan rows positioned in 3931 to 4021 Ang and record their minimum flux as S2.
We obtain 6.024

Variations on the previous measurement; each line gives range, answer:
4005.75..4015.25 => 45.66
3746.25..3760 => 10.62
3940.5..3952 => 18.16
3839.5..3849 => 16.52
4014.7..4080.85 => 23.37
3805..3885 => 11.47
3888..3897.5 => 25.7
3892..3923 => 23.48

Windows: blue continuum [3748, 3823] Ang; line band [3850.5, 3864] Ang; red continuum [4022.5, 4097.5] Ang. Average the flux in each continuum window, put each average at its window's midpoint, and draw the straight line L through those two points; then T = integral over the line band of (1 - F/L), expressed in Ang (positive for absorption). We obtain 4.6 Ang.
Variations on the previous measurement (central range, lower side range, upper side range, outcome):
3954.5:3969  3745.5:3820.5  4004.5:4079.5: 7.2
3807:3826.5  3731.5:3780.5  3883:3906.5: 3.0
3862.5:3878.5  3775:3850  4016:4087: 2.5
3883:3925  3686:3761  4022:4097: 9.6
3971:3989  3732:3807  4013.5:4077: 3.0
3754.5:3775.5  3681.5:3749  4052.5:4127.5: -0.2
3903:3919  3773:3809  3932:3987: -3.1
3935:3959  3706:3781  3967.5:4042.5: 8.1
